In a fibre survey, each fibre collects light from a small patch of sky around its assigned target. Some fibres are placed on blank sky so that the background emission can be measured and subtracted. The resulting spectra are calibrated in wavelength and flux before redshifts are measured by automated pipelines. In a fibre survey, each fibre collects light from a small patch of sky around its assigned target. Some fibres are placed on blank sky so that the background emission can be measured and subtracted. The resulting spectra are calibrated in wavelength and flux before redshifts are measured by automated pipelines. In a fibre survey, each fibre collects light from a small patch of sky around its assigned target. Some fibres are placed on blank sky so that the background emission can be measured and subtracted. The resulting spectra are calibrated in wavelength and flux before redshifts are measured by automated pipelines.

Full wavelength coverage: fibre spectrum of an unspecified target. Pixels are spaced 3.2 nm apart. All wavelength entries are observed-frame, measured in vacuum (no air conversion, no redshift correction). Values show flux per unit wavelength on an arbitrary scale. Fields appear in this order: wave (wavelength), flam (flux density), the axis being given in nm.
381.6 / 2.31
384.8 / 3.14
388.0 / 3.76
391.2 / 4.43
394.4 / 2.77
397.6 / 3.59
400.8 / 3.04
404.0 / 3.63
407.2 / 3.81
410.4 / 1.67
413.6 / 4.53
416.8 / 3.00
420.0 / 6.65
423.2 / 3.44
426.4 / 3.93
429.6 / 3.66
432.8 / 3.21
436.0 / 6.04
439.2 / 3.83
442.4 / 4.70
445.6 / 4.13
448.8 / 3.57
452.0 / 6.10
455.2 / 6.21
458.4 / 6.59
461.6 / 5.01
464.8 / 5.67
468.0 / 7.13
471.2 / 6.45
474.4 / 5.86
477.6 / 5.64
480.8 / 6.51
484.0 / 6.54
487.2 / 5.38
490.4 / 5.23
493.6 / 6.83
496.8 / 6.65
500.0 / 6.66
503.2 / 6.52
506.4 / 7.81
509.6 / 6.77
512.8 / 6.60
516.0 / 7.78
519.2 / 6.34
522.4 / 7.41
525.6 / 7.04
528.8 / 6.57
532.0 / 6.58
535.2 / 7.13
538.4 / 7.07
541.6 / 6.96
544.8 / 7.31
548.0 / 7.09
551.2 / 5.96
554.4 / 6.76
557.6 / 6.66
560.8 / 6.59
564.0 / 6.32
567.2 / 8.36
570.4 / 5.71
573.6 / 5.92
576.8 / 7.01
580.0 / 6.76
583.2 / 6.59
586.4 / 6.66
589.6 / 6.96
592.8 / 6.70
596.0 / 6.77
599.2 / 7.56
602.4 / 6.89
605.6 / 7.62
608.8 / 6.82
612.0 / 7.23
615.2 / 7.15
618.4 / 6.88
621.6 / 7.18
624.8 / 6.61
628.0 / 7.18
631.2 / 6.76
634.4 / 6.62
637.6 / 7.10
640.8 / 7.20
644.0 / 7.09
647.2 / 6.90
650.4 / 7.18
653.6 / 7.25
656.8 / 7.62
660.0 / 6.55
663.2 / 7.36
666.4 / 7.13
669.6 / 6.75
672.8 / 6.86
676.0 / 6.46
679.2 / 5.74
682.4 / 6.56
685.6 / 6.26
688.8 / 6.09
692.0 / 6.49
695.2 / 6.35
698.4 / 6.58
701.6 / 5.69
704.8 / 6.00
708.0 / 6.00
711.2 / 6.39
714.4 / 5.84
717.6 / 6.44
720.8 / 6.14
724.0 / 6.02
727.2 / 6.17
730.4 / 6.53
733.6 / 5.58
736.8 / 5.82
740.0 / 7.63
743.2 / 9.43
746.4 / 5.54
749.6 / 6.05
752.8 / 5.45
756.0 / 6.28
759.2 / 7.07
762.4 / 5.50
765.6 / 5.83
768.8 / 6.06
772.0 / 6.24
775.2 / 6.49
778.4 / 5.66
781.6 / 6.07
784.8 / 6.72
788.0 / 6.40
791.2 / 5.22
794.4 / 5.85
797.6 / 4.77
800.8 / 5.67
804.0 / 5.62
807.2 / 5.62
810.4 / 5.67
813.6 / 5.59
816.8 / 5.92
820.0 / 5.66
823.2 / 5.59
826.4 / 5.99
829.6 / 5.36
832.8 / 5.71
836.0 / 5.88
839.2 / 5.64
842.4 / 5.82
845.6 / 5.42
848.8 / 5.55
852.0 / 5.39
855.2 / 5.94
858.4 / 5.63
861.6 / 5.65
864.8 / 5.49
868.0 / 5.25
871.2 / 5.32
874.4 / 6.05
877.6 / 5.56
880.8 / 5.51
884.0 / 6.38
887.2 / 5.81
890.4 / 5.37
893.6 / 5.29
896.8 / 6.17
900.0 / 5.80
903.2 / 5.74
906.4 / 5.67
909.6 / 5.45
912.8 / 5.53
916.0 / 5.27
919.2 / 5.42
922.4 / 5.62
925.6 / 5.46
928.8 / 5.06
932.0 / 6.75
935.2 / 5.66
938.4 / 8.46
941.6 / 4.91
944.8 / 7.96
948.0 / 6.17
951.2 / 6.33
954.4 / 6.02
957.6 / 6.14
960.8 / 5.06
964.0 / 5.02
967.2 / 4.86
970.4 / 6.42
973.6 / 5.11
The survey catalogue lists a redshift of 0.130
